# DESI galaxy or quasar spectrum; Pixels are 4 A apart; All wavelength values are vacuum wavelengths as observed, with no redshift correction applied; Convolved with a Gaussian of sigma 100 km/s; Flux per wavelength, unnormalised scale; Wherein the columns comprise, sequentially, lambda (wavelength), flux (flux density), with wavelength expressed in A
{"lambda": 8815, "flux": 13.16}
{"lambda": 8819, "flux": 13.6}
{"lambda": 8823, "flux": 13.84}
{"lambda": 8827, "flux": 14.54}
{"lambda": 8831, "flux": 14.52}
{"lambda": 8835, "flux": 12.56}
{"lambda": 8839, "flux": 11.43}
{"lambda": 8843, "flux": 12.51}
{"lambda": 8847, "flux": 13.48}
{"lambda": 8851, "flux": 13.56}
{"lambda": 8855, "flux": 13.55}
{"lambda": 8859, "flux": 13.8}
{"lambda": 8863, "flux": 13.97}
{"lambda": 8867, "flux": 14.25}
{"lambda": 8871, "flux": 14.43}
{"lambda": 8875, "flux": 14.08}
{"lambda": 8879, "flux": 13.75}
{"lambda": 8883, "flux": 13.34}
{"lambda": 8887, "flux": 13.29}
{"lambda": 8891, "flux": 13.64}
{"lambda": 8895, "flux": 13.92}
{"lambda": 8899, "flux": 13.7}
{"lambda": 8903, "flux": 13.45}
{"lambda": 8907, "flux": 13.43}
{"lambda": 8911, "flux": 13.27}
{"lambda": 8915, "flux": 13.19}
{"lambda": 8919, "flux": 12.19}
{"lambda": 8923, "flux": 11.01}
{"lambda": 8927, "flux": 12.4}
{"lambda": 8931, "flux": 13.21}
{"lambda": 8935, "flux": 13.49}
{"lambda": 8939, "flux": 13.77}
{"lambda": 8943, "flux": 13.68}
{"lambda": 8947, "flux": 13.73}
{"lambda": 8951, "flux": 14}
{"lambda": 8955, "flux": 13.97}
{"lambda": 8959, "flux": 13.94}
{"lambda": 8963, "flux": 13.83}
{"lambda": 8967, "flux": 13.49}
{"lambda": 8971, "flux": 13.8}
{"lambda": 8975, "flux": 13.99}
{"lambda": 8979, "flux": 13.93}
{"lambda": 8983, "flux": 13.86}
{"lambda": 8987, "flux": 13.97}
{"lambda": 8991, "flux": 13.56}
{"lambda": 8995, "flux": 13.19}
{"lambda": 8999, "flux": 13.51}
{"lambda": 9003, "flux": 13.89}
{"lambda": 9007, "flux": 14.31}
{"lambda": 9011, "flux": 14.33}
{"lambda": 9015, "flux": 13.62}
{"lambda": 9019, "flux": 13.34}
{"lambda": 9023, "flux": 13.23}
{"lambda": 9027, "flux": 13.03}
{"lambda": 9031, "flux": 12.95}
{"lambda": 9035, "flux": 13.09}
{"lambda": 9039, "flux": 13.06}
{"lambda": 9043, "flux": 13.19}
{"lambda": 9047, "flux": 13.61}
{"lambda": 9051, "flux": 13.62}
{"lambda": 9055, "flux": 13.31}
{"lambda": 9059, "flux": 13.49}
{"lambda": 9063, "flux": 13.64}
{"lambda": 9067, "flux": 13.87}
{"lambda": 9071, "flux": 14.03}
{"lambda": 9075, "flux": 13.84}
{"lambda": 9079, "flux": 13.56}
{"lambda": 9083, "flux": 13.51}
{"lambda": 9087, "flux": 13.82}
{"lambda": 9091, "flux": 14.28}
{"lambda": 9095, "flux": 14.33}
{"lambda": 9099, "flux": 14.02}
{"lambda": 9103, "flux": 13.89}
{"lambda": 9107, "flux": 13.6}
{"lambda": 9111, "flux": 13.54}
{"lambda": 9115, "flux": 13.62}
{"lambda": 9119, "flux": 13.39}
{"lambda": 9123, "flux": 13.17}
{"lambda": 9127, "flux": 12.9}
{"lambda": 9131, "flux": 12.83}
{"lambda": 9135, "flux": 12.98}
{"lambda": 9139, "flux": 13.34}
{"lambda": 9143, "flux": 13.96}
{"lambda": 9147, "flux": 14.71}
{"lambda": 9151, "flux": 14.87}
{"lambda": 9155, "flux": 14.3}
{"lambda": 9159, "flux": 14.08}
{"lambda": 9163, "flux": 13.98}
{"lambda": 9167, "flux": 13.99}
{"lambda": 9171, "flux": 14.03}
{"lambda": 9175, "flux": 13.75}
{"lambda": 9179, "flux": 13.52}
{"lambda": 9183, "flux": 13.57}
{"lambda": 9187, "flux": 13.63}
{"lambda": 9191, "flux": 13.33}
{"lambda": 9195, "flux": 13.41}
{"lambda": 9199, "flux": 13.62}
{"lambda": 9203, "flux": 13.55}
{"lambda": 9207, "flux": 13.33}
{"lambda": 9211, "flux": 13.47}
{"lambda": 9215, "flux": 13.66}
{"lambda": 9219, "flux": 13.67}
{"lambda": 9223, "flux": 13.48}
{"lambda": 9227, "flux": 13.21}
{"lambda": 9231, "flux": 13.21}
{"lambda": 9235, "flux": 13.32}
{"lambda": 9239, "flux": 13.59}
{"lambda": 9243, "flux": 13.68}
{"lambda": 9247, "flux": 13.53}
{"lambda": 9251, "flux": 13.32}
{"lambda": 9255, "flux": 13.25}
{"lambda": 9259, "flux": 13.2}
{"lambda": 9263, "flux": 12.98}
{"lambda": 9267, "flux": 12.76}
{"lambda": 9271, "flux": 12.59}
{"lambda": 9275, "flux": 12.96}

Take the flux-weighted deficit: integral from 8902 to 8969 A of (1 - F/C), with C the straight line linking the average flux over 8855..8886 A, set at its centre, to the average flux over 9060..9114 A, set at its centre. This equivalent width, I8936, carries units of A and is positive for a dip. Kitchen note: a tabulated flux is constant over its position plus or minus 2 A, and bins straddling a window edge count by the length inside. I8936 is 2.82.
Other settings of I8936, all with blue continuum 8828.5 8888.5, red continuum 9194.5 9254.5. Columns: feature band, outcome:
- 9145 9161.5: -1.22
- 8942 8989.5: -1.24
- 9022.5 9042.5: 0.62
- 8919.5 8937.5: 1.29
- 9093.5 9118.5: -0.59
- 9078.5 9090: -0.18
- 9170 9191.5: -0.27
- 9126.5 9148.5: 0.02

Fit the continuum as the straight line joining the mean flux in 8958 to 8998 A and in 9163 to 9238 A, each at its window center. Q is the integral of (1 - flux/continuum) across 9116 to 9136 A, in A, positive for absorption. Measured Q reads 0.8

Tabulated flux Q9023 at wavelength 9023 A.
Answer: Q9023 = 13.23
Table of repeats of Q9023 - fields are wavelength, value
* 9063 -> 13.64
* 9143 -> 13.96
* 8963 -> 13.83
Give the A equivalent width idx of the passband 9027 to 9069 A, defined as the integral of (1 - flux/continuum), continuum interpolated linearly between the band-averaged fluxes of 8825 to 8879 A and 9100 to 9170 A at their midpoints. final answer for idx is 1.0 A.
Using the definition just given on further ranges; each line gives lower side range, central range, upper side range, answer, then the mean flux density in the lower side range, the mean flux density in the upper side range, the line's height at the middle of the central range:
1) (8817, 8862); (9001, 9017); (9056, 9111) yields -0.40 A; 13.4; 13.8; 13.7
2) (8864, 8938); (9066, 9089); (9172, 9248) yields -0.56 A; 13.3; 13.5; 13.4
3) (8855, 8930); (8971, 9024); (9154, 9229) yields -1.07 A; 13.4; 13.7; 13.5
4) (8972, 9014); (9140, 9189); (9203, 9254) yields -1.65 A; 13.8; 13.5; 13.6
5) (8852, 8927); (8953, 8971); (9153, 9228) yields -0.42 A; 13.4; 13.7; 13.5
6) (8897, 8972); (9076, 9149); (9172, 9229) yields -0.96 A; 13.3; 13.5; 13.5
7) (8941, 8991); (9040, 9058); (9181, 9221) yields 0.41 A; 13.8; 13.5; 13.7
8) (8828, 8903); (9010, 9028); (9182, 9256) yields 0.03 A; 13.6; 13.5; 13.5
